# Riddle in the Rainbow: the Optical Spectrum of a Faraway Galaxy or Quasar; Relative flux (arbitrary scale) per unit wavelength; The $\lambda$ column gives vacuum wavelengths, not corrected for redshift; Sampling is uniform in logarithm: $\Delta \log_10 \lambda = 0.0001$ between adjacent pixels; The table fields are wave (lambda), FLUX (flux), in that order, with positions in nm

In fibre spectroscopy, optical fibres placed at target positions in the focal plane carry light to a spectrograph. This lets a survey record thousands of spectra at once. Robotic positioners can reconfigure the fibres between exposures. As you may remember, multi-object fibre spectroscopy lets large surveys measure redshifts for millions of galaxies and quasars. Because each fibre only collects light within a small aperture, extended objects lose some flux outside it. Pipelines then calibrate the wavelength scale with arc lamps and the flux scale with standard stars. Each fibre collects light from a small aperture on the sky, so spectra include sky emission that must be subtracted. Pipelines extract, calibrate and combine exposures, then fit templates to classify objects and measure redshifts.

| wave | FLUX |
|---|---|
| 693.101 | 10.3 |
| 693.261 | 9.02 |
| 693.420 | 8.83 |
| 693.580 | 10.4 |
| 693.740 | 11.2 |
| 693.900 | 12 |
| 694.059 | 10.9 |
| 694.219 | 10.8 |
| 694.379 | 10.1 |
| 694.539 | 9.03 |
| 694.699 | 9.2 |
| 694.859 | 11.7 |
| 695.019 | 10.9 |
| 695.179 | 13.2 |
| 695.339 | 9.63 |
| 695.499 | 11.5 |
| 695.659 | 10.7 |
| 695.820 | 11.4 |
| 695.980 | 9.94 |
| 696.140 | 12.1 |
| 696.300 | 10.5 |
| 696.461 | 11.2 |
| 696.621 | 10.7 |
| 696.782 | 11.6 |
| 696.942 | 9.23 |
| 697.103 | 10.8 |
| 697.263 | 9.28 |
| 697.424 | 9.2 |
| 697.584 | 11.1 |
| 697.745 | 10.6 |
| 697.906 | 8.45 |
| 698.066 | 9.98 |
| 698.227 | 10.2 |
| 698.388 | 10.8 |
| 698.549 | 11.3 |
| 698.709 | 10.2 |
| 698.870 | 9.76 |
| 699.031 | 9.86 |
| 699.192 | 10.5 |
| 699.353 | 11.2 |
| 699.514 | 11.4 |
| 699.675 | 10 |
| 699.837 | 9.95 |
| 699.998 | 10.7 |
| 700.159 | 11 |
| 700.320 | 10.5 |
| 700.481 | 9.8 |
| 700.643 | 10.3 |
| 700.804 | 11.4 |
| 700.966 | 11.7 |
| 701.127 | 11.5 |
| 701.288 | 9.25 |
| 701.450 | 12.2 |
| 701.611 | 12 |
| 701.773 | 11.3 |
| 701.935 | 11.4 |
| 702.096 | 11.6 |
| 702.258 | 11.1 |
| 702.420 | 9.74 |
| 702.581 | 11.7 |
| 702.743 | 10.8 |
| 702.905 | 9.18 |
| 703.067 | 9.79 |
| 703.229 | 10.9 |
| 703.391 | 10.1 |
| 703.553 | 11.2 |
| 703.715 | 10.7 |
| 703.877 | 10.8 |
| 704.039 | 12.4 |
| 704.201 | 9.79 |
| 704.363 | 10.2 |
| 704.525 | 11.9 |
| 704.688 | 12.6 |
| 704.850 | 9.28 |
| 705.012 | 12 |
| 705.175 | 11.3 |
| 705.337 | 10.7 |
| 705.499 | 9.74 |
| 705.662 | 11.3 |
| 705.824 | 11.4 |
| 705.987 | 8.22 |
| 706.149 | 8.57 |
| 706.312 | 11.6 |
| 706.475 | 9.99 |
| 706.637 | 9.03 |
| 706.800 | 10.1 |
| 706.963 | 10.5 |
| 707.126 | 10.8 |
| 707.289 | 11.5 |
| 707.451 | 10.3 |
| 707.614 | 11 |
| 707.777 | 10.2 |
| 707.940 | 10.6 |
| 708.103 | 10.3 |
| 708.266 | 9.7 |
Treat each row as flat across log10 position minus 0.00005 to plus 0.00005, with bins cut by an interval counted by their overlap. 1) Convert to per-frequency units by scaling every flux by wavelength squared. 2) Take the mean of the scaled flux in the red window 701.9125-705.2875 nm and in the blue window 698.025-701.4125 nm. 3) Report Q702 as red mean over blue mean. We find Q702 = 1.0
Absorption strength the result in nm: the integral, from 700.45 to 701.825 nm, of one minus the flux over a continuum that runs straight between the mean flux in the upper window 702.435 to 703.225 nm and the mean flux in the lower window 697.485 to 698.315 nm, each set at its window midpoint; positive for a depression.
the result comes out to -0.11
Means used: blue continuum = 10.1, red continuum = 10.4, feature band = 11.1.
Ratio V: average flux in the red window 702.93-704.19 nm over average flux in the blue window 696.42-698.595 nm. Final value 1.04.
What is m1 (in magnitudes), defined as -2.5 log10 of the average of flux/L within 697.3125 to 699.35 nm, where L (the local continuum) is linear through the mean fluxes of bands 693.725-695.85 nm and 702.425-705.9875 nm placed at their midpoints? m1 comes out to 0.065 mag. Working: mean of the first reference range 10.9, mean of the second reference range 10.8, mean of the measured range 10.2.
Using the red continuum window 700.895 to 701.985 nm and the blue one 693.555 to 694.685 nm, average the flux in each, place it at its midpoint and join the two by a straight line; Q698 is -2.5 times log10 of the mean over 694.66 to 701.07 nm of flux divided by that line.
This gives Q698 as 0.04 mag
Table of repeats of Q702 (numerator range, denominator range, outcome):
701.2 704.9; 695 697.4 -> 1.03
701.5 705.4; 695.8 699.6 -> 1.06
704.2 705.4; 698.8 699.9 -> 1.08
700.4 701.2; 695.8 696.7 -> 1.01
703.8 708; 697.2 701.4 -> 1.04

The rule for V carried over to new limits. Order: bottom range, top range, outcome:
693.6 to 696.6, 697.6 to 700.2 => 0.95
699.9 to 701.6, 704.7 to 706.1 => 0.97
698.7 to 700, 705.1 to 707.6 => 1.00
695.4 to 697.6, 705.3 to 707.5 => 0.96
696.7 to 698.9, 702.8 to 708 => 1.04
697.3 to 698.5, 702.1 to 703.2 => 1.04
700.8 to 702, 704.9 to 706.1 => 0.93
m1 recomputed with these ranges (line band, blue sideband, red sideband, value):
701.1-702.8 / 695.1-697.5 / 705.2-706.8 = -0.08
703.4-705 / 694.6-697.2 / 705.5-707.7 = -0.06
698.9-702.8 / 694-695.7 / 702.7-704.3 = -0.03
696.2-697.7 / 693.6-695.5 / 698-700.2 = 0.02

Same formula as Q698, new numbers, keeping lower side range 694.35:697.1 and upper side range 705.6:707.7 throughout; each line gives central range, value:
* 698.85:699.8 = 0.02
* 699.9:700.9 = -0.01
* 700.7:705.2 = -0.05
